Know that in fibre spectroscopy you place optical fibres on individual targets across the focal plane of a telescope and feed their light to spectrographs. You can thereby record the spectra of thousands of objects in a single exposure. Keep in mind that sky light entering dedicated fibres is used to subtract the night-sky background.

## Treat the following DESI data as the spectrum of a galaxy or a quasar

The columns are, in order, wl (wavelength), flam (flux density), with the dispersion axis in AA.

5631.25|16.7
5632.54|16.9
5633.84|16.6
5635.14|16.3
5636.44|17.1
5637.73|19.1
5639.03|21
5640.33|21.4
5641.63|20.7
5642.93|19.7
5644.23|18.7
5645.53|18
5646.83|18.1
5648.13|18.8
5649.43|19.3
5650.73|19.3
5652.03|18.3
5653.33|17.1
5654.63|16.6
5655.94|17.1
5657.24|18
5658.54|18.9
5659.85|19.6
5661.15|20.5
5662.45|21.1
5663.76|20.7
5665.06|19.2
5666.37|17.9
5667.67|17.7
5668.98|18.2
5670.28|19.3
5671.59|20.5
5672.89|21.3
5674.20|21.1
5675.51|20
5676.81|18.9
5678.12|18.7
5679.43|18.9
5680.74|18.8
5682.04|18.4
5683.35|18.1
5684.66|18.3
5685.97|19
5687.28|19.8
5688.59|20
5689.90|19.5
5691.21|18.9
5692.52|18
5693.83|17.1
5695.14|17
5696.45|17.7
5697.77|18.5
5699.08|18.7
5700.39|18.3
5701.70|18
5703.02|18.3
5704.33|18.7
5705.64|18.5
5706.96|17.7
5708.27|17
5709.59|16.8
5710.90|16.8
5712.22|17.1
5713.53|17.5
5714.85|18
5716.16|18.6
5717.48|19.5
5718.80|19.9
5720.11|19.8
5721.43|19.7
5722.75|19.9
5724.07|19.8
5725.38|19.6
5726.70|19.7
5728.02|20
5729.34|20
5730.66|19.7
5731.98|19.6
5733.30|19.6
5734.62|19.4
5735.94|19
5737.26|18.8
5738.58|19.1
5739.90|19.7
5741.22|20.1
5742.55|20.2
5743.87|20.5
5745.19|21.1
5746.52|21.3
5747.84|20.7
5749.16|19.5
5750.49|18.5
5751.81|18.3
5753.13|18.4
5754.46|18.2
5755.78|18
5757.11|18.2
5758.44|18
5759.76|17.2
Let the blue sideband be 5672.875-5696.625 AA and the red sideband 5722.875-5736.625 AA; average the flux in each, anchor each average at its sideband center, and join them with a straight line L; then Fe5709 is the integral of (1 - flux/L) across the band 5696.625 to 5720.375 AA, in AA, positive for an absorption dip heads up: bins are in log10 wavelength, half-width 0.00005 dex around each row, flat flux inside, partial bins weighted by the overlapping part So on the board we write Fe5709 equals 1.4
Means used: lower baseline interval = 18.9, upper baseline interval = 19.7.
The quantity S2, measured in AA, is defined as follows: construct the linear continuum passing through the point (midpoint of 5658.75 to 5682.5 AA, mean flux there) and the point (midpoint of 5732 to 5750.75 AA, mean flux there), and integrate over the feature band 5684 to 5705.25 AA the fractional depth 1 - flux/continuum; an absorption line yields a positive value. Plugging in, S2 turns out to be 1.2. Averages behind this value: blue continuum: 19.5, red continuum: 19.8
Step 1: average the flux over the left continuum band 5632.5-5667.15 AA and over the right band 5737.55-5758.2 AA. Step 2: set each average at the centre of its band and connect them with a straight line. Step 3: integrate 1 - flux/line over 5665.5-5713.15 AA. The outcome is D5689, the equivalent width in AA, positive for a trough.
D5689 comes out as 1.2 AA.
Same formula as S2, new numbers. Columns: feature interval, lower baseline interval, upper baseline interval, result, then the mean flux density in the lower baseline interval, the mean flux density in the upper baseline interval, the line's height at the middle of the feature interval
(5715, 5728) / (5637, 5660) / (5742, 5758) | -0.2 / 18.8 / 19.4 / 19.2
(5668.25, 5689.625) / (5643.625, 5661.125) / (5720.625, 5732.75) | -0.5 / 18.4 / 19.8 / 18.9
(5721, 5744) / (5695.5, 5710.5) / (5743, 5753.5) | -0.6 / 18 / 19.8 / 19.2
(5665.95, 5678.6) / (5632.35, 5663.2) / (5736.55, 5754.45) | -0.3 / 18.7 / 19.7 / 18.9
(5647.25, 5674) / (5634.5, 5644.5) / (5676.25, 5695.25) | 0.0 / 19.3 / 18.7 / 19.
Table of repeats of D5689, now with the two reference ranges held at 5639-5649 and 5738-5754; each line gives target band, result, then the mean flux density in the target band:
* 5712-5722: 0.43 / 18.8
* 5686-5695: 0.37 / 18.8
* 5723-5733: -0.03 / 19.8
